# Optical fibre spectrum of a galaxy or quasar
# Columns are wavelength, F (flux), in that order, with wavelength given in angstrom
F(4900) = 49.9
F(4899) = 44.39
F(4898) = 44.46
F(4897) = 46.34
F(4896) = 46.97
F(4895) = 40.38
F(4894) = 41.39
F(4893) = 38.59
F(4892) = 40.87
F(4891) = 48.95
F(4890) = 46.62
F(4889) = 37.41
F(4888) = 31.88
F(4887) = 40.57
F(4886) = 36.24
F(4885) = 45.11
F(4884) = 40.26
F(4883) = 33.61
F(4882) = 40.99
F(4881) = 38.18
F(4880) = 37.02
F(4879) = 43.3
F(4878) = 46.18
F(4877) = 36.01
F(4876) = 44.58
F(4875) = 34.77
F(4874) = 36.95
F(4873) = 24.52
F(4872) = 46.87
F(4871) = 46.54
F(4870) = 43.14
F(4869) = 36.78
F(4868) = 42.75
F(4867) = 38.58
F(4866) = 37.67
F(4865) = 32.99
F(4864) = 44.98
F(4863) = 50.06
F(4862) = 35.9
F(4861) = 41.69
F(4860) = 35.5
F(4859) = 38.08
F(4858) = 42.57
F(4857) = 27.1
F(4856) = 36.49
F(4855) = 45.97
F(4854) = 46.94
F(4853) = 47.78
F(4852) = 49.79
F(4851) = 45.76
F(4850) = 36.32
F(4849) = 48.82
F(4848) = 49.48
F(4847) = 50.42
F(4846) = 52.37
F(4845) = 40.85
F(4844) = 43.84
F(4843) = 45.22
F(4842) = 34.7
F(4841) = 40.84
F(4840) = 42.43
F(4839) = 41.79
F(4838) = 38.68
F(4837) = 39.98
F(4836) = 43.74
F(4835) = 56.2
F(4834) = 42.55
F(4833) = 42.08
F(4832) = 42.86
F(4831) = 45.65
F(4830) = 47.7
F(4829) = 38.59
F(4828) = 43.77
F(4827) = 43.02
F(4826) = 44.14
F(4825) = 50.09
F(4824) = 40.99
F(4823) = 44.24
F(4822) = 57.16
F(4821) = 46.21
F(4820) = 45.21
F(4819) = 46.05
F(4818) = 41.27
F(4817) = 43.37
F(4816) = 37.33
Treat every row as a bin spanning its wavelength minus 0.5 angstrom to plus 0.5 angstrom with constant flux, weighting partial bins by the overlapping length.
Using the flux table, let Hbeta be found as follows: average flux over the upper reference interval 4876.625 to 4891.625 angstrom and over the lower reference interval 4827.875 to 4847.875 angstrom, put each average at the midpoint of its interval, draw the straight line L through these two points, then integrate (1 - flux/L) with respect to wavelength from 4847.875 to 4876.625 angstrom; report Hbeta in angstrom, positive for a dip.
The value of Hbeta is 0.7 angstrom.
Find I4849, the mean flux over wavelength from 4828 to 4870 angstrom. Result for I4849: 42.5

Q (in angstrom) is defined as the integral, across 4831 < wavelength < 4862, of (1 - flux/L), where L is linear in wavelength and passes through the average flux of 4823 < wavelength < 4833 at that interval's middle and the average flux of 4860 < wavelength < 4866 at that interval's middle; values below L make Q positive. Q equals -0.6 angstrom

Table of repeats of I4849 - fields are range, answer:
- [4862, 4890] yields 39.6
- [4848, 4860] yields 42.3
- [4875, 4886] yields 40.1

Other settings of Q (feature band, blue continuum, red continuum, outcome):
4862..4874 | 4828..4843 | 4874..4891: 0.2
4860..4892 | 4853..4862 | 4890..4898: 1.3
